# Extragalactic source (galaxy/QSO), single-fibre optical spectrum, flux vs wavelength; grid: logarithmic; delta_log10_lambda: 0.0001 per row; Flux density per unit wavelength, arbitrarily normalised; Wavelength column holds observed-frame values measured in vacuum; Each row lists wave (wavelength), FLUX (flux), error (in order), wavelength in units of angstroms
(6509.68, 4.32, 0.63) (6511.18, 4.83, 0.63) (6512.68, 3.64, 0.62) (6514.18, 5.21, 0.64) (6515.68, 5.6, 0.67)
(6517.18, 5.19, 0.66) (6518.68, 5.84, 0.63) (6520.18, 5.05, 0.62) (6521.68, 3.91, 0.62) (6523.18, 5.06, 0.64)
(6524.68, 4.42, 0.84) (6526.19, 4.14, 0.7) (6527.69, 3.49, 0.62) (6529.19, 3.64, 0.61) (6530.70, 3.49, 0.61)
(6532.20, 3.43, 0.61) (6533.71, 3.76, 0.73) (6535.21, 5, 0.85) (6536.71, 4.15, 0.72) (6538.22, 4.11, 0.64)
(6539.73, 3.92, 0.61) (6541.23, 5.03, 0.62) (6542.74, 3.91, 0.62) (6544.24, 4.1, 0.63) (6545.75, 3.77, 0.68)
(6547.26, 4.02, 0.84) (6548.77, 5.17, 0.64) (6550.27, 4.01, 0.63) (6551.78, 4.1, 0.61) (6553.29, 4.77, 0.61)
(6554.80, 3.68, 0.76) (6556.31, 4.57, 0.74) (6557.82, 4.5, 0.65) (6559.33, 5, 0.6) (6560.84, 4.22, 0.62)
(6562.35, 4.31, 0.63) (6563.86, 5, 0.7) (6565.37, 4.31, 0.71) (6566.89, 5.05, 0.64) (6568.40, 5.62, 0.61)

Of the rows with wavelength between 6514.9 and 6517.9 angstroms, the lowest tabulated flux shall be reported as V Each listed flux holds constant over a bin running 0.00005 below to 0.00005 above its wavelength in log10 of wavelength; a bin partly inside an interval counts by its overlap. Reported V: 5.19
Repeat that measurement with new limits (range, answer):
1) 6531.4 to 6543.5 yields 3.43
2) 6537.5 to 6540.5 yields 3.92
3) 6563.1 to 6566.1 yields 4.31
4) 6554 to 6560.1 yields 3.68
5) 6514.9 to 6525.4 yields 3.91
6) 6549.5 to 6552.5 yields 4.01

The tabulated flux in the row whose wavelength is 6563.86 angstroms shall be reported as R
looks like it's 5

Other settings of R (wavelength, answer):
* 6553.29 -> 4.77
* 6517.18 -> 5.19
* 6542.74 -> 3.91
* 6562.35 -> 4.31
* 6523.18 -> 5.06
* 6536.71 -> 4.15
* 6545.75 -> 3.77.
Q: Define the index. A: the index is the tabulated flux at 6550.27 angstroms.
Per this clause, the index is 4.01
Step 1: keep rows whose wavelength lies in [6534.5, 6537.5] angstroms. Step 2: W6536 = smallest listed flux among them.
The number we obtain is 4.15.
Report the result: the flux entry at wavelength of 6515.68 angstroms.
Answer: 5.6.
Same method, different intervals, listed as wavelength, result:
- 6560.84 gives 4.22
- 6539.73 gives 3.92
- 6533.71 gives 3.76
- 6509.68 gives 4.32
